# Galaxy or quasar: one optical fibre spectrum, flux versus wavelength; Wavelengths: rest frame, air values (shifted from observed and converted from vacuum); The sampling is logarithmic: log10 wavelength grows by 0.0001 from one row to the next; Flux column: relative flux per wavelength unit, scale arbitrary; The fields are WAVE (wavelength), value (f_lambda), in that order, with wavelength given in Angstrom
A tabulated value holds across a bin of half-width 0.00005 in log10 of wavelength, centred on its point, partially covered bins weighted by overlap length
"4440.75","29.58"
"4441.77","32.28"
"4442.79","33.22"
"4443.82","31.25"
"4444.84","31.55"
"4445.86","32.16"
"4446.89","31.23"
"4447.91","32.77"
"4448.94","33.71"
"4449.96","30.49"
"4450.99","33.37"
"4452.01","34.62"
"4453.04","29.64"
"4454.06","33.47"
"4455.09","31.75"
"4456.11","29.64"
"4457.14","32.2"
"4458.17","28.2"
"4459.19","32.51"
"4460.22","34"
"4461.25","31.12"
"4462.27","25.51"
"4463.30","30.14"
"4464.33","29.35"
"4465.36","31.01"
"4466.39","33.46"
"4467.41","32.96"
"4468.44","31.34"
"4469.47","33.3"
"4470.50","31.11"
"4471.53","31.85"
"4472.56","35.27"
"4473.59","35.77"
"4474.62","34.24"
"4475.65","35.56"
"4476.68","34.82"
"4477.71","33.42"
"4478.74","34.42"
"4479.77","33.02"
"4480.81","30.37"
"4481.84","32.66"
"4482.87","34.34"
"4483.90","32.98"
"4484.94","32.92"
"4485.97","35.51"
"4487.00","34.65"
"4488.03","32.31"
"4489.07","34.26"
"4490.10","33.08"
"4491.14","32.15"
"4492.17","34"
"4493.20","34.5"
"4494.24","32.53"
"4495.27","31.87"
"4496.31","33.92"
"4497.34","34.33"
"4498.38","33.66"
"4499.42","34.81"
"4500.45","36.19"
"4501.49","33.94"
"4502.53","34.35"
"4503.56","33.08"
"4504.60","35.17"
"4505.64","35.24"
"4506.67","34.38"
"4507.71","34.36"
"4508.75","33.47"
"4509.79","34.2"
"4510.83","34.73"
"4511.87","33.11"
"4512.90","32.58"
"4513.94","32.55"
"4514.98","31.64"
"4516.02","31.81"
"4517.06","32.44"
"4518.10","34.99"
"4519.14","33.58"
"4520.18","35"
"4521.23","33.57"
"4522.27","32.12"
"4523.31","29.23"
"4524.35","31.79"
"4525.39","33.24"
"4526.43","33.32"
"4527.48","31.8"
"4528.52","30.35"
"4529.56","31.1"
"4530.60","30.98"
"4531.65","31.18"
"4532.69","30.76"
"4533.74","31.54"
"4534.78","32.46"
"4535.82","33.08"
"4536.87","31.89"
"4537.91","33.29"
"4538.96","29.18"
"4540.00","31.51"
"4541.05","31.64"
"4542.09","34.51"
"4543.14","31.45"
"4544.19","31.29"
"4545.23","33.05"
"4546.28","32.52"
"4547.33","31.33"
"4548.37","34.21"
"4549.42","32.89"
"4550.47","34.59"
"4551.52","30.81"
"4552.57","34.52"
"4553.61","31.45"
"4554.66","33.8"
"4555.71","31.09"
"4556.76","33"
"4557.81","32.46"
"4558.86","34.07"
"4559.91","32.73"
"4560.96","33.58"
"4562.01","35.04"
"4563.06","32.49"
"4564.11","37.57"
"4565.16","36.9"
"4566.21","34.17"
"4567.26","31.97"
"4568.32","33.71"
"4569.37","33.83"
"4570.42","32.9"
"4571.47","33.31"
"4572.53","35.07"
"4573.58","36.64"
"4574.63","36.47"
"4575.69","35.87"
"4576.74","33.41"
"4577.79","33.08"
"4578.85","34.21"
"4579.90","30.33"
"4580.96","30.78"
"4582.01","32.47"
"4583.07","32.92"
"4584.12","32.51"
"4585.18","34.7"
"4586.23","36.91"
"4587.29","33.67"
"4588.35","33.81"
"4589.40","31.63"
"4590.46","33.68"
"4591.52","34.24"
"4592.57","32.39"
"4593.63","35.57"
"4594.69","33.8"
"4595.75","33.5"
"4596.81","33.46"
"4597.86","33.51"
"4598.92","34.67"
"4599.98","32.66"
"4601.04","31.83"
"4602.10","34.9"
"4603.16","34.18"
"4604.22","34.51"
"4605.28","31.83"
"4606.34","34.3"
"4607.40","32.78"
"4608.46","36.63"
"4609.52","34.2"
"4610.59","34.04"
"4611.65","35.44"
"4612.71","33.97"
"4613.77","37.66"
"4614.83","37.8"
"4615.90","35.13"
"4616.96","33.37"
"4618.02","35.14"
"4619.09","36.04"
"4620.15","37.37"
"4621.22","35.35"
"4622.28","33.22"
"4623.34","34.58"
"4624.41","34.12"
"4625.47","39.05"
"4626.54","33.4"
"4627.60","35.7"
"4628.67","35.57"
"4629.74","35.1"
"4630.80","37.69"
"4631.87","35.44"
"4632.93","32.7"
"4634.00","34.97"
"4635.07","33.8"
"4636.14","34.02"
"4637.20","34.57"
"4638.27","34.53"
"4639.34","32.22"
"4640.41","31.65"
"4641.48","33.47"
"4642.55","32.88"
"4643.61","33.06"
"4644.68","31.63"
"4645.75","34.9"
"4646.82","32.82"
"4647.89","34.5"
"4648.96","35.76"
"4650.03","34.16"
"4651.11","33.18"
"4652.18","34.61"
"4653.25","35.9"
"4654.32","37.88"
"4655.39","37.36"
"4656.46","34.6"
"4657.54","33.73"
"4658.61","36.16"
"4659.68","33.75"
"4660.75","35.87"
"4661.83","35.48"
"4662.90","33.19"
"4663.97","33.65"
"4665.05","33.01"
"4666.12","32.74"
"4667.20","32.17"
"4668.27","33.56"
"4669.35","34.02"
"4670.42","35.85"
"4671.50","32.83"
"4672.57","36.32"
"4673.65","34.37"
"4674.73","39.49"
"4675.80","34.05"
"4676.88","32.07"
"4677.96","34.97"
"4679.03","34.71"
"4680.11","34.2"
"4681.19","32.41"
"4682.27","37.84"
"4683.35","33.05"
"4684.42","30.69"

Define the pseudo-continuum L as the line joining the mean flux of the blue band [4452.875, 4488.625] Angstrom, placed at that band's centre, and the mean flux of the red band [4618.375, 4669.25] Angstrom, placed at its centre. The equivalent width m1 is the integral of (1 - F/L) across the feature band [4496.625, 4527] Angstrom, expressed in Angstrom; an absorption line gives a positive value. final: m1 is -0.6 Angstrom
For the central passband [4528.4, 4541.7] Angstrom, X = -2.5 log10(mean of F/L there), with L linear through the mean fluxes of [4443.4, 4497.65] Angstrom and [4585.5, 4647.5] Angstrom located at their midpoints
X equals 0.06 mag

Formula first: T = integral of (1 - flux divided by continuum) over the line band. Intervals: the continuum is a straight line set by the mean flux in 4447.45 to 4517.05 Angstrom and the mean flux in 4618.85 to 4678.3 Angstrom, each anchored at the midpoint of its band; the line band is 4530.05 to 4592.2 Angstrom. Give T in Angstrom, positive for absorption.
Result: 1.08 Angstrom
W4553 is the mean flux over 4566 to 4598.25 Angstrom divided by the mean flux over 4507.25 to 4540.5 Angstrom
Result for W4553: 1.0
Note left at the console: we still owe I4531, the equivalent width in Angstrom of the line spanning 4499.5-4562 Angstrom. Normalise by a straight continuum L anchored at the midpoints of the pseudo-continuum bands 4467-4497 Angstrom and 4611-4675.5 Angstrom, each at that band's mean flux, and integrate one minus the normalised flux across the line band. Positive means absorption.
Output 1.8 Angstrom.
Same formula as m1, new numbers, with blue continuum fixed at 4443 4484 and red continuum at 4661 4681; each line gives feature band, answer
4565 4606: -0.4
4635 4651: 0.2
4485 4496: -0.3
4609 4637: -1.2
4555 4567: -0.2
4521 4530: 0.3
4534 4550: 0.4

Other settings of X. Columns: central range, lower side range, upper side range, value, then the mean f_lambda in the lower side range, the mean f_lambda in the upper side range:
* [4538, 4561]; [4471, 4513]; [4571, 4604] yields 0.04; 33.9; 33.8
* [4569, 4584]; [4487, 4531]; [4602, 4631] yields 0.02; 33.3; 35.1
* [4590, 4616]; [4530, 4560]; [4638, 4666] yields -0.03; 32.3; 34.2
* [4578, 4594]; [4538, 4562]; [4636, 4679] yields 0.00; 32.6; 34.3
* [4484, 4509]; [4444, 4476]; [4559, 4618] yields -0.04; 32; 34.1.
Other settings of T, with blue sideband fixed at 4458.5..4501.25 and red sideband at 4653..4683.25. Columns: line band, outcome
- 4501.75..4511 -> -0.29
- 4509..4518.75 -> 0.06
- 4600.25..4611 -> 0.08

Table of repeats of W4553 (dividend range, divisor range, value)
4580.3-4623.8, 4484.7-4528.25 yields 1.02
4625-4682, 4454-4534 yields 1.05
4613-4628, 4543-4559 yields 1.09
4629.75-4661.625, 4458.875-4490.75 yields 1.05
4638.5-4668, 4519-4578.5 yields 1.03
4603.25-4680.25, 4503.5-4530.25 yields 1.05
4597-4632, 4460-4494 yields 1.06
